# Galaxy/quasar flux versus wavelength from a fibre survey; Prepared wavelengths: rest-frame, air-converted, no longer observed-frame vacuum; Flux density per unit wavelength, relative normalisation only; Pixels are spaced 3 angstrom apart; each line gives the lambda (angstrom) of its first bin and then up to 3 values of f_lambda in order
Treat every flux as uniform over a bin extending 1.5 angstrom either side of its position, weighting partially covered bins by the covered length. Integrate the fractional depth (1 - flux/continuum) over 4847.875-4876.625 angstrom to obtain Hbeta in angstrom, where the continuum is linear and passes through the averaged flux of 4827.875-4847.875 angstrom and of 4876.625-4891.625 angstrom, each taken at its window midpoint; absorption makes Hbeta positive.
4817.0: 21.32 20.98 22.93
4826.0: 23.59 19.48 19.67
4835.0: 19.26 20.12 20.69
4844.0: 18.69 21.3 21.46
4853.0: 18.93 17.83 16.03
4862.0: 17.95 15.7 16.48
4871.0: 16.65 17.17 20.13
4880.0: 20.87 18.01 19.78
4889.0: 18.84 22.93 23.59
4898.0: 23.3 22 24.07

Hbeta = 3.0 angstrom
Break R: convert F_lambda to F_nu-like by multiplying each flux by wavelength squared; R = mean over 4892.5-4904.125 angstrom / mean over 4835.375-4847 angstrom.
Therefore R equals 1.19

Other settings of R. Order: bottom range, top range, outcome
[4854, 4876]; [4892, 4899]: 1.39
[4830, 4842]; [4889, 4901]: 1.16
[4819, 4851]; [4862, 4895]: 0.93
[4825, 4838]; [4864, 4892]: 0.93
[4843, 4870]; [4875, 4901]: 1.16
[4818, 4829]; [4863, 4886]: 0.83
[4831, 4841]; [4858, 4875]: 0.85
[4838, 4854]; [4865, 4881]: 0.90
